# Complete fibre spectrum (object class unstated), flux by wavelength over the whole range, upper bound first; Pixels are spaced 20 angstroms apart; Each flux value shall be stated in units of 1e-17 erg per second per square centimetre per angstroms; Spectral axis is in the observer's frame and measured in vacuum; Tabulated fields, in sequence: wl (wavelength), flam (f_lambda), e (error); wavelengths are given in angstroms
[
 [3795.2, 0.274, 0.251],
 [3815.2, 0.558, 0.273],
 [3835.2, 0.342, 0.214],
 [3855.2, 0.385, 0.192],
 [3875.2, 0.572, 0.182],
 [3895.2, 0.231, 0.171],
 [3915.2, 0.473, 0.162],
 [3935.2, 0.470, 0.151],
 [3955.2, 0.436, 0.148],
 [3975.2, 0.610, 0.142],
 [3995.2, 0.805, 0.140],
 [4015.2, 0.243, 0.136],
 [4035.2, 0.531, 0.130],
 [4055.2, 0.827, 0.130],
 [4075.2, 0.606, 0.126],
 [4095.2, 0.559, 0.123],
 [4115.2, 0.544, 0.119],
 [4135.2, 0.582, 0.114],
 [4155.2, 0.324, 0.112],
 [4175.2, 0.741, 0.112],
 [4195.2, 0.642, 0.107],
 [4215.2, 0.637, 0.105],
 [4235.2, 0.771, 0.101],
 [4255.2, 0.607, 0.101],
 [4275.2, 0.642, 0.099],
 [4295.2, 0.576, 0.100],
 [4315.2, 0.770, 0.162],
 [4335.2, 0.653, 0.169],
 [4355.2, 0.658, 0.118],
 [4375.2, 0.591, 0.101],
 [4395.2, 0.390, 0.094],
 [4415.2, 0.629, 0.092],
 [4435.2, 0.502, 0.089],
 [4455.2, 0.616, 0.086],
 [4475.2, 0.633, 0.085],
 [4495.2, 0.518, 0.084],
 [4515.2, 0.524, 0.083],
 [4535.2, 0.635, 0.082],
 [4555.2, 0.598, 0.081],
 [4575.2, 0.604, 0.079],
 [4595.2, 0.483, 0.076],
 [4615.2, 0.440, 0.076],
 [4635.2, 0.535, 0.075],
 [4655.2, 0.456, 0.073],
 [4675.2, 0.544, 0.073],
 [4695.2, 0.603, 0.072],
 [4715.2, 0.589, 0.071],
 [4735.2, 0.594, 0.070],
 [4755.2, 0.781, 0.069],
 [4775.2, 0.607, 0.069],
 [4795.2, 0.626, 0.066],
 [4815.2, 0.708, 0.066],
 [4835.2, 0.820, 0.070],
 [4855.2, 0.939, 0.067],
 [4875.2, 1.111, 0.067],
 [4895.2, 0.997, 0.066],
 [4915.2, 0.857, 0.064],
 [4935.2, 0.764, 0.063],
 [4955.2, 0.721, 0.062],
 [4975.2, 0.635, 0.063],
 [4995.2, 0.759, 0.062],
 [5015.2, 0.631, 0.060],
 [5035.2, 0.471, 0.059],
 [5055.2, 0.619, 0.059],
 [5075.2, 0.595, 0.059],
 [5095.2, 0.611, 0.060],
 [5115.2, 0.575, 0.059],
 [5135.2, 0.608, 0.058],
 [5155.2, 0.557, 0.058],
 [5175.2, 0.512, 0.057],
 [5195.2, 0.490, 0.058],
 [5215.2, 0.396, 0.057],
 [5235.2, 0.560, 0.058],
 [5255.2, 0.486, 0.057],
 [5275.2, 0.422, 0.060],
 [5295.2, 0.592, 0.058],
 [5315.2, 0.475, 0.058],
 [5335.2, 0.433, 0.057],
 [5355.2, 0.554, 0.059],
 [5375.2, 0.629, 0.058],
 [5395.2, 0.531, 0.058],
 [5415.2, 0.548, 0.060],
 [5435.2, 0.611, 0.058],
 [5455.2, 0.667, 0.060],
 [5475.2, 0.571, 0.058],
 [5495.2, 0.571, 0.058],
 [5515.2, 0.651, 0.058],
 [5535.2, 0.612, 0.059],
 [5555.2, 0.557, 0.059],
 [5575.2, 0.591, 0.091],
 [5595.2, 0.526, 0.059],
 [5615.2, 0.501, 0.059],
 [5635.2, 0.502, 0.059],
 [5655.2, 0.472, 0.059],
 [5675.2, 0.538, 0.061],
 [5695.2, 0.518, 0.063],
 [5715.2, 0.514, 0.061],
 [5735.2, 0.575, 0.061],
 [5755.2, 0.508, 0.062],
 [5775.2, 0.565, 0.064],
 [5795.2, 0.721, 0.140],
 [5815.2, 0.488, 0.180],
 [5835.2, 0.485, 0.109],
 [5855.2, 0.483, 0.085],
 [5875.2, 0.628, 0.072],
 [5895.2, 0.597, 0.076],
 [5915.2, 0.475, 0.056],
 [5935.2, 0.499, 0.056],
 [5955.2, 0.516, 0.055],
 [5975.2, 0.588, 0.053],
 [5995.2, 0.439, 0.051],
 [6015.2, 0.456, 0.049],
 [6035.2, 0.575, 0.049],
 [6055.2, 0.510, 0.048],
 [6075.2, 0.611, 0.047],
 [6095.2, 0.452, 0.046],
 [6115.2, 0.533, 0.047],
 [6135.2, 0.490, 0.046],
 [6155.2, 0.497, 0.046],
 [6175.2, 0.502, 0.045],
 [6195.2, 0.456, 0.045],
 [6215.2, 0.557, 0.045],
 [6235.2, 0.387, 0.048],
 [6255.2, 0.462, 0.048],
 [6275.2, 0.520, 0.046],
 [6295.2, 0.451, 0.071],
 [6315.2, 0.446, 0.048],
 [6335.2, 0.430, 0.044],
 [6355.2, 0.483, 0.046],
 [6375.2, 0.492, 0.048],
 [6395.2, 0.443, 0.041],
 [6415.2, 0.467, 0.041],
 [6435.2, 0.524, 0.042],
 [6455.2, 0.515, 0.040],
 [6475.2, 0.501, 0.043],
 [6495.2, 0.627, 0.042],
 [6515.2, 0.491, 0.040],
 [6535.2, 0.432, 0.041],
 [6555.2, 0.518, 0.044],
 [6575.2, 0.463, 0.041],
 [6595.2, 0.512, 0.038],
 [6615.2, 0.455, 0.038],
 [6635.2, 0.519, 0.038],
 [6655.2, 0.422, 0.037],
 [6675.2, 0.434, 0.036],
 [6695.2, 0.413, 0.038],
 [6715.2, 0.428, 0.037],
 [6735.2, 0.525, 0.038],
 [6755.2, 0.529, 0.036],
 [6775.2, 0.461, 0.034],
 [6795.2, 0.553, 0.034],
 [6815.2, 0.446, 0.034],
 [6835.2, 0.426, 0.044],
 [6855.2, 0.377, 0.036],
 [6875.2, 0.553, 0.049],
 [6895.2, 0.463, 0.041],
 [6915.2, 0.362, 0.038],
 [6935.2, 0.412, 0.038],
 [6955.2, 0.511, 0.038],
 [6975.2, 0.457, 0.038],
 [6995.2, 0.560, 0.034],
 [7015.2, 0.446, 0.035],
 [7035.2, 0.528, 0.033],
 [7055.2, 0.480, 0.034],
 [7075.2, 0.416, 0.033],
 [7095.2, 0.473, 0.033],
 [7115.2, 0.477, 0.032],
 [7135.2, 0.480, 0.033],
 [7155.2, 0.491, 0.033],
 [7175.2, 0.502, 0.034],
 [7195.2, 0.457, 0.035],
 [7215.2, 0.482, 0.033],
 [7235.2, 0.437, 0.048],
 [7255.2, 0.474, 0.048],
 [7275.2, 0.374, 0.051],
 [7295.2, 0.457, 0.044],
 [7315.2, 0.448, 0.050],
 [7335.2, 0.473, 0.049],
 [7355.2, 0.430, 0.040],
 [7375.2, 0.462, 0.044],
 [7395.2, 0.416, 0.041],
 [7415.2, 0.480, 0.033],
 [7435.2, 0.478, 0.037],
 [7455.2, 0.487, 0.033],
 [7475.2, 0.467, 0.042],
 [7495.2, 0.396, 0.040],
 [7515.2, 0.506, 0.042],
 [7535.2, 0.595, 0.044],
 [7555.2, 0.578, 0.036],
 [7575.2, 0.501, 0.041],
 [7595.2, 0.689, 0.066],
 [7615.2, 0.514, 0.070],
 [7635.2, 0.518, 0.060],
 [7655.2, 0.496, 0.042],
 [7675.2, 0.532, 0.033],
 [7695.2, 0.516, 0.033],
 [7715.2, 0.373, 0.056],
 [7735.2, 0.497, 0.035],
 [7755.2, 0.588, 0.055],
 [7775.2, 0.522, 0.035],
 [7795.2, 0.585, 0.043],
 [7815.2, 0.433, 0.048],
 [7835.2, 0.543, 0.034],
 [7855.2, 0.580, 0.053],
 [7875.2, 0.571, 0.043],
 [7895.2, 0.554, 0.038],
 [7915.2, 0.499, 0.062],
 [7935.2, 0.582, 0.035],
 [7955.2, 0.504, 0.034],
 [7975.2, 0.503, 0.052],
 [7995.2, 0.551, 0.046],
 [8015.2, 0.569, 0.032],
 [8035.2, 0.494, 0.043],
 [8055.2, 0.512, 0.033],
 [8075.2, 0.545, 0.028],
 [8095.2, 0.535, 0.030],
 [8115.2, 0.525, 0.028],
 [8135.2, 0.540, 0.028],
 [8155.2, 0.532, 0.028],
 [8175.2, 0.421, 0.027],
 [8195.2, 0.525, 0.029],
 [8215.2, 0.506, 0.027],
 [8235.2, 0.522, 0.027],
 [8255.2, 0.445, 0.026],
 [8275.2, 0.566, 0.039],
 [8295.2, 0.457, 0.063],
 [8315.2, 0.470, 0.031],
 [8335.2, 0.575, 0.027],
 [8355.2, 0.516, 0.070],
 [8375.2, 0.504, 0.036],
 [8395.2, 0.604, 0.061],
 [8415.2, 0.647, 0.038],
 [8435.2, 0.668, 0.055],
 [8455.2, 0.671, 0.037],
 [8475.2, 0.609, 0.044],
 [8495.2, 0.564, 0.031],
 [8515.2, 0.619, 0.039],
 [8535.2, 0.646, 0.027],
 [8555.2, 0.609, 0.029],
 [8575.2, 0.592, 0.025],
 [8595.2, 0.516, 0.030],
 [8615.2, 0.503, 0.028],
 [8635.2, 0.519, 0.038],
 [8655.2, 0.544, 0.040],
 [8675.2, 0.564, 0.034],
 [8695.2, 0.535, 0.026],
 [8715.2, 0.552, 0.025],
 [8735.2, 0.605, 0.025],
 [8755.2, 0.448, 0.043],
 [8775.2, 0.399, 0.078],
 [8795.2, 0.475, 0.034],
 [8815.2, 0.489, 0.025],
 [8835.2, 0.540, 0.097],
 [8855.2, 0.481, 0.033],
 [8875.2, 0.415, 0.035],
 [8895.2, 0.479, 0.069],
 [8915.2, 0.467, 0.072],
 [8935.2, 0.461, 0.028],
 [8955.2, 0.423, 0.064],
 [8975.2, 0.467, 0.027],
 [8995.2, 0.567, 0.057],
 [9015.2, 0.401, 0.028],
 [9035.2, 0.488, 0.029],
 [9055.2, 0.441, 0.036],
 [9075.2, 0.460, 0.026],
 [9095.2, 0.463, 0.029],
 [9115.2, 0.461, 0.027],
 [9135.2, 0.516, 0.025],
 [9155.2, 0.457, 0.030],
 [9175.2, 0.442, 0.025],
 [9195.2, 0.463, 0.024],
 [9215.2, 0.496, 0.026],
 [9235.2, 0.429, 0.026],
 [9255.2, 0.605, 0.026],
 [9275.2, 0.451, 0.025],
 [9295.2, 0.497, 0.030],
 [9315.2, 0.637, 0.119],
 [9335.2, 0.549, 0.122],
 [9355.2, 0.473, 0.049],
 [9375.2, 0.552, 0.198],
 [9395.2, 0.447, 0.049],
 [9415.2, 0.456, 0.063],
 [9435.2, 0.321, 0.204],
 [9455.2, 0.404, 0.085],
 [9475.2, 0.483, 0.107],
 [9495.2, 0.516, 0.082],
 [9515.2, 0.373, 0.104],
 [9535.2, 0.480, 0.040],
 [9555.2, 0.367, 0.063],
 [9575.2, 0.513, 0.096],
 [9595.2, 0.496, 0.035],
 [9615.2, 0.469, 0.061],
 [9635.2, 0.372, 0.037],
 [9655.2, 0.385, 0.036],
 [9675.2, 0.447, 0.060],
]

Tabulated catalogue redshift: 0.743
